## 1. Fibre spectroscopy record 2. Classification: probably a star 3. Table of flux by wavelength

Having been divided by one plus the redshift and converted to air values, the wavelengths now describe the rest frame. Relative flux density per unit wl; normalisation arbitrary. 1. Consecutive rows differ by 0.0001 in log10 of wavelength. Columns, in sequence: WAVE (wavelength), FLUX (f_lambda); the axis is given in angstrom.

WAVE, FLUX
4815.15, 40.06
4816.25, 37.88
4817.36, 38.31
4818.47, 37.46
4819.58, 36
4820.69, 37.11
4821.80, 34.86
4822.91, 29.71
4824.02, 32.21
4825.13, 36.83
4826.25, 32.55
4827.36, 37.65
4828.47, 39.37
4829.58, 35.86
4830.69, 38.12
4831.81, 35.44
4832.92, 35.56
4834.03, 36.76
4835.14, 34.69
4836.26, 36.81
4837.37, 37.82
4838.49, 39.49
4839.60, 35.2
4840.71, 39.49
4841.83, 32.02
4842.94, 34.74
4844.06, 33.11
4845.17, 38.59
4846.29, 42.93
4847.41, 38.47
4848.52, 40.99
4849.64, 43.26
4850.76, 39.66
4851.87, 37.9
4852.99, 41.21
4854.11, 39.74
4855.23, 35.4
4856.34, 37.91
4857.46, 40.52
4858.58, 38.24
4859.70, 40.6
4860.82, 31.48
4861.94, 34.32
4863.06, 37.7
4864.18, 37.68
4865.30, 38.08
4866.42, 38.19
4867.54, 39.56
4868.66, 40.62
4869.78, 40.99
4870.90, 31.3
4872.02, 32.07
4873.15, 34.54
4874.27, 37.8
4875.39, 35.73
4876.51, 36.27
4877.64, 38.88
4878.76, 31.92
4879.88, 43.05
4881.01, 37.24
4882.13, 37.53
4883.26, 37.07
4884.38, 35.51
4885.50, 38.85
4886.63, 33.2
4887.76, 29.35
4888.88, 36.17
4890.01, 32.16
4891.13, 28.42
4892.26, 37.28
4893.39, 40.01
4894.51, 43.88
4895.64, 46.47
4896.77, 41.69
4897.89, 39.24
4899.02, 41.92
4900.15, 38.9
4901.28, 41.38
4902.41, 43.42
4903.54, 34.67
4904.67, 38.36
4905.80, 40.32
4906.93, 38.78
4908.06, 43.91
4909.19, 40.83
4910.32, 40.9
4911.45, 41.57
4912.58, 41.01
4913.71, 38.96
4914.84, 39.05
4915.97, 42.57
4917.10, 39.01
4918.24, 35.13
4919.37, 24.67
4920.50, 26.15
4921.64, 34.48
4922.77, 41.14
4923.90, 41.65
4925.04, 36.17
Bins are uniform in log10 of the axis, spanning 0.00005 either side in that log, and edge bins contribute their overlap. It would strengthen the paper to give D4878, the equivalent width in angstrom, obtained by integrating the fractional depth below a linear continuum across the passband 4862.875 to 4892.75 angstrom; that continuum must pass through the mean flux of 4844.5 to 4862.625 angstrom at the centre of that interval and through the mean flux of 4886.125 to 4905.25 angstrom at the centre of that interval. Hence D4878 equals 1.7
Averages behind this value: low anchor 38.8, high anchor 38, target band 36.2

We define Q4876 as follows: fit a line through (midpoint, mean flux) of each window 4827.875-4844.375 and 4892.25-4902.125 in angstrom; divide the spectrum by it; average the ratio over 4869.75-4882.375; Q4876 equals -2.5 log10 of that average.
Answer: 0.100 mag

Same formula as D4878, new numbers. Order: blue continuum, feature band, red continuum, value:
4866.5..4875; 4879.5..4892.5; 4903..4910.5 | 0.90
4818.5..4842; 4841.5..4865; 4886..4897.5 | -1.07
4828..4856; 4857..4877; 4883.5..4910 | 0.57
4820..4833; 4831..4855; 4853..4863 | -0.82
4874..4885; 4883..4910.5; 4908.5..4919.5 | -0.31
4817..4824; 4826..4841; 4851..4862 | -0.24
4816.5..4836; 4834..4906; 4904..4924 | -1.33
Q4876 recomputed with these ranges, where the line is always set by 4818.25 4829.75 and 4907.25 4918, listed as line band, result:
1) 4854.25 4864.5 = 0.008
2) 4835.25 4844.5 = 0.007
